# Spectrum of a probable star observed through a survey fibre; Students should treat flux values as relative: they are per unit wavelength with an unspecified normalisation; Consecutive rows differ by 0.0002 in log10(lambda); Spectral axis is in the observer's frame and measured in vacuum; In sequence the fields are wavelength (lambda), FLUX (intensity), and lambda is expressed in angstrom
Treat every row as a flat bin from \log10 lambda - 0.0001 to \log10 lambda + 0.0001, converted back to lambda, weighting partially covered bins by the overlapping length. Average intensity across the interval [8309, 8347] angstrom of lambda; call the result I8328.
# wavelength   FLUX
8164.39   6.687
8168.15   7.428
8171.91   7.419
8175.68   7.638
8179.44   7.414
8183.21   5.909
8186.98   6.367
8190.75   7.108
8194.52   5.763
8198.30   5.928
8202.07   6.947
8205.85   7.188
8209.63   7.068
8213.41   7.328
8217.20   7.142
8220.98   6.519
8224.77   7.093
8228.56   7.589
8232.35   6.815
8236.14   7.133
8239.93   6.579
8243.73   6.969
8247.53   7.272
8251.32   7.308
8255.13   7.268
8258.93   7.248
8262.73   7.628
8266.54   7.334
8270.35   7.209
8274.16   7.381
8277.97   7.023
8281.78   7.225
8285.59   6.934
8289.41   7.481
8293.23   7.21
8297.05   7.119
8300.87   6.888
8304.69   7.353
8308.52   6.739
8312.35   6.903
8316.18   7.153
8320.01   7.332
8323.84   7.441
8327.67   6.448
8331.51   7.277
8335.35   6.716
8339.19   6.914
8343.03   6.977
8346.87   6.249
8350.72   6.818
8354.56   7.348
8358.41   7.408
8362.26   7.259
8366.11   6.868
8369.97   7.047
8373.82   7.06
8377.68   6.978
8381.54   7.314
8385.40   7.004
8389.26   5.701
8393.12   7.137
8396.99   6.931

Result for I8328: 6.97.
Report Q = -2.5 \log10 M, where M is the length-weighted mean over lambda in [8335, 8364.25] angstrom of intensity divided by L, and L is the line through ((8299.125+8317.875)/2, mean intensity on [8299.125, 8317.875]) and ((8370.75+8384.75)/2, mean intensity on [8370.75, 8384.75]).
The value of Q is 0.014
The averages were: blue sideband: 7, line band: 6.98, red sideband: 7.1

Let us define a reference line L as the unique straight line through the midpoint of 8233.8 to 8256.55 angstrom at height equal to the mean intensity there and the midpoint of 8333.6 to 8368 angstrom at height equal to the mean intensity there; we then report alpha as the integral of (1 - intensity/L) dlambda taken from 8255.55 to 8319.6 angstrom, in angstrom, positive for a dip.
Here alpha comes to -1.4 angstrom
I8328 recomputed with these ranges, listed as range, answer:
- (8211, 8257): 7.08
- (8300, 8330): 7.04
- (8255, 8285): 7.28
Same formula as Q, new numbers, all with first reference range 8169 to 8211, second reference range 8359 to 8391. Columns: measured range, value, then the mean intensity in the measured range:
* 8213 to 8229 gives -0.038 mag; 7.07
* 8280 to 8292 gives -0.053 mag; 7.21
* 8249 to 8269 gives -0.076 mag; 7.35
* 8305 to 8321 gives -0.024 mag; 7.04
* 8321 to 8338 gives -0.013 mag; 6.99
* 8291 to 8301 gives -0.037 mag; 7.12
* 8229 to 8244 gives -0.015 mag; 6.93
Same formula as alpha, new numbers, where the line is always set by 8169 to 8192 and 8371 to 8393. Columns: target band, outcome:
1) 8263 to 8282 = -0.94 angstrom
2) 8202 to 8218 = -0.42 angstrom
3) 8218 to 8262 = -0.88 angstrom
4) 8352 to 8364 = -0.78 angstrom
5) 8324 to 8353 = 0.26 angstrom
